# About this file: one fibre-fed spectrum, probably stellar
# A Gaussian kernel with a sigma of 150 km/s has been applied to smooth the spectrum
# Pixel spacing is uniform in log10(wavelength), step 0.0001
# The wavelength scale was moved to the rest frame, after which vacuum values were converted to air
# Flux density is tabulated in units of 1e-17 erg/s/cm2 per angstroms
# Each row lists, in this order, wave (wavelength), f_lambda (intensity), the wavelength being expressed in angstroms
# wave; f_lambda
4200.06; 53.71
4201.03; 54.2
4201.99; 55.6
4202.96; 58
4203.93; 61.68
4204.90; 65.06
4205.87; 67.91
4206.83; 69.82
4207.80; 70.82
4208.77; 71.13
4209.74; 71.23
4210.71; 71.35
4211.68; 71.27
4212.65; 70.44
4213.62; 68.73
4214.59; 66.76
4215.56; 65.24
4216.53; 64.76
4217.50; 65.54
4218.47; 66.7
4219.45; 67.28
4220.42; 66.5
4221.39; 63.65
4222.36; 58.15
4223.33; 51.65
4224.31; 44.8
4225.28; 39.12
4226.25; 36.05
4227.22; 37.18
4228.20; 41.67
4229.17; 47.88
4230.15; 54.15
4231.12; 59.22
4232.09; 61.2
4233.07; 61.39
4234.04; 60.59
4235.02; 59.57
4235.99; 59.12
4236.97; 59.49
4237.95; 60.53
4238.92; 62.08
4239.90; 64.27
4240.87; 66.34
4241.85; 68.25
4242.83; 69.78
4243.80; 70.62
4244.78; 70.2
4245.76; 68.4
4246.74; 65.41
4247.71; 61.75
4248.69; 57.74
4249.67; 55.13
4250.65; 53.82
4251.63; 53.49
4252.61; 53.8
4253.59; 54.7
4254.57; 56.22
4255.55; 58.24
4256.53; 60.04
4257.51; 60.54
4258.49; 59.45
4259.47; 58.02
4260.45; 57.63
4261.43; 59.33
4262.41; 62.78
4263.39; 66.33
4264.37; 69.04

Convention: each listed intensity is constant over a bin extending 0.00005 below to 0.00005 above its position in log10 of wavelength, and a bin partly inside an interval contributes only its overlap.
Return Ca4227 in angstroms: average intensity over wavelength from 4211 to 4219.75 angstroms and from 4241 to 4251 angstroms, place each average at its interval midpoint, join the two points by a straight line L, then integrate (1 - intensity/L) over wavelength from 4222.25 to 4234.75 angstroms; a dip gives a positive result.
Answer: 3.0 angstroms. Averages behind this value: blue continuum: 67.5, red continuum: 64.3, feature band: 50.2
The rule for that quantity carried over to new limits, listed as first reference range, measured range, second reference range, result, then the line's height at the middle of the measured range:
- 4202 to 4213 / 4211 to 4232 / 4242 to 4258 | 2.5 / 65.3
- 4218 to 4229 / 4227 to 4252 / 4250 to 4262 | -2.4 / 54.5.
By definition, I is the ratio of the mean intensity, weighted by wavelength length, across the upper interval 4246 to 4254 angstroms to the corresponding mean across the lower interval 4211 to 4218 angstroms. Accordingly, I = 0.85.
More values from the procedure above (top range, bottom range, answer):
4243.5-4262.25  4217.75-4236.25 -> 1.09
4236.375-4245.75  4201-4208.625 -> 1.03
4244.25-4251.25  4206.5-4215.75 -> 0.88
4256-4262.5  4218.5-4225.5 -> 1.04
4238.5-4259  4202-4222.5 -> 0.92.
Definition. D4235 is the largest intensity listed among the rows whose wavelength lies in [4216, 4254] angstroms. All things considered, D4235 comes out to 70.62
